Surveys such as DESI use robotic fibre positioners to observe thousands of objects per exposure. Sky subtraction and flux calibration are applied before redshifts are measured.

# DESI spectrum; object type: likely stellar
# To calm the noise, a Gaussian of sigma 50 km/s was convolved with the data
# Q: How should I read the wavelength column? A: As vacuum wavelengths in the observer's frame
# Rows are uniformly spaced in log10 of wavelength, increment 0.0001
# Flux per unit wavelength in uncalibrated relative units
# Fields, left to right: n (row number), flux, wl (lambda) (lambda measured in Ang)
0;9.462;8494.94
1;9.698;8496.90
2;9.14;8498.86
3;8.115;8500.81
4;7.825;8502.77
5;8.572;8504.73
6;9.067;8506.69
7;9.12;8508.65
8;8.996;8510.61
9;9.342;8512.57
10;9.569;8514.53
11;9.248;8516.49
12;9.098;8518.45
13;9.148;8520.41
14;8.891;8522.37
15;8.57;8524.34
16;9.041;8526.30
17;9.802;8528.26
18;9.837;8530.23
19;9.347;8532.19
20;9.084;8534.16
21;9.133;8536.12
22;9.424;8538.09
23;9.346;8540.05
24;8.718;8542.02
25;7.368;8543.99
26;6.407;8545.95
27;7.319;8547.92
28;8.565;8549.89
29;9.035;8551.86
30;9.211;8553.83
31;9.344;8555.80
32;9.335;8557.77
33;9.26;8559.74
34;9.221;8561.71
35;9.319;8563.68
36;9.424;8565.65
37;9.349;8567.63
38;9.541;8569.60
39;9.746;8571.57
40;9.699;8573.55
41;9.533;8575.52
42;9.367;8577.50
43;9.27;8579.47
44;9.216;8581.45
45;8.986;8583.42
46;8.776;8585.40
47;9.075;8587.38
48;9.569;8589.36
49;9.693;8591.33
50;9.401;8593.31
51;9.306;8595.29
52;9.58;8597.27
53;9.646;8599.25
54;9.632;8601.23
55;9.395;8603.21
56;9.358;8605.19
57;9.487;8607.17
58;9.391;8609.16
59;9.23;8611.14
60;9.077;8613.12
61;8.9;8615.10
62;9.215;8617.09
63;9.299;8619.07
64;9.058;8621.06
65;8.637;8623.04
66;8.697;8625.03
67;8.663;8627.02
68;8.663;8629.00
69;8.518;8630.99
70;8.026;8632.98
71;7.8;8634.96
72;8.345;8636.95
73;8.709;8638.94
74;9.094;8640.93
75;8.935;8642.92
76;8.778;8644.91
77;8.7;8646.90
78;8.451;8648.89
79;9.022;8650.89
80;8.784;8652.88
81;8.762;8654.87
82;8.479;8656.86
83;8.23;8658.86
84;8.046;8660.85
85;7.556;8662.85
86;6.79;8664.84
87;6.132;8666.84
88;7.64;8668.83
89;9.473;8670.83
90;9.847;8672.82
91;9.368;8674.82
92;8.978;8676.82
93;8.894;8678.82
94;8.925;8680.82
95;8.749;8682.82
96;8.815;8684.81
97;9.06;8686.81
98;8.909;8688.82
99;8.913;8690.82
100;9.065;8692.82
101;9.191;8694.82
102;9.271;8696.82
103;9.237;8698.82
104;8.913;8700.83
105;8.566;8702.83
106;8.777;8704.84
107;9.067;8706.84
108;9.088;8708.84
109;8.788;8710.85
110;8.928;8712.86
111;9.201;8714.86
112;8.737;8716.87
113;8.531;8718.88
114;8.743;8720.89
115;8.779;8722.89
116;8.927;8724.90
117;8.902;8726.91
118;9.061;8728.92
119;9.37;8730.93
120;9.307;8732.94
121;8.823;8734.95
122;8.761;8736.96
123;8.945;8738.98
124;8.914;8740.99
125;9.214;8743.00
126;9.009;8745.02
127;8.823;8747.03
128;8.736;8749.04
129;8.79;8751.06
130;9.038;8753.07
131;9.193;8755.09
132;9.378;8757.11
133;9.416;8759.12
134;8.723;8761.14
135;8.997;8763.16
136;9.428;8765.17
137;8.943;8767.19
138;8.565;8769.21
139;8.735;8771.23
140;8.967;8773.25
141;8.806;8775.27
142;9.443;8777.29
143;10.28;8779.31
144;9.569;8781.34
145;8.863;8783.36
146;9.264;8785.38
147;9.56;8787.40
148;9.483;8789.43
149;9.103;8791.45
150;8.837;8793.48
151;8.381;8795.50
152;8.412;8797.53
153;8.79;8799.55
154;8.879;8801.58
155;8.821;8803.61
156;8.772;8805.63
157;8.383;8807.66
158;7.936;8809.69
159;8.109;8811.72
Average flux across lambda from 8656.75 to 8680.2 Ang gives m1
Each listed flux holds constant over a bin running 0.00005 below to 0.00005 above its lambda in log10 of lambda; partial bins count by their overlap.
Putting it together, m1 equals 8.29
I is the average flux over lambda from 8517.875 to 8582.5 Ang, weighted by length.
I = 9.06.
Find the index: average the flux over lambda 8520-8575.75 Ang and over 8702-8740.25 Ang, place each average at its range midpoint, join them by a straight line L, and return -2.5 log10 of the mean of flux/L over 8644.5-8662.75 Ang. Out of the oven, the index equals 0.054 mag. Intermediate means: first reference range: 9.03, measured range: 8.52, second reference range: 8.91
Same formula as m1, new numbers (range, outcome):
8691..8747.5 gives 8.96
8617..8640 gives 8.62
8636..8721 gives 8.71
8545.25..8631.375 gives 9.14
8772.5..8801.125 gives 9.12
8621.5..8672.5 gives 8.39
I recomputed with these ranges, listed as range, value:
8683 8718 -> 8.97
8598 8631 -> 9.13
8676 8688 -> 8.9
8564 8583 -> 9.44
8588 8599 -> 9.51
